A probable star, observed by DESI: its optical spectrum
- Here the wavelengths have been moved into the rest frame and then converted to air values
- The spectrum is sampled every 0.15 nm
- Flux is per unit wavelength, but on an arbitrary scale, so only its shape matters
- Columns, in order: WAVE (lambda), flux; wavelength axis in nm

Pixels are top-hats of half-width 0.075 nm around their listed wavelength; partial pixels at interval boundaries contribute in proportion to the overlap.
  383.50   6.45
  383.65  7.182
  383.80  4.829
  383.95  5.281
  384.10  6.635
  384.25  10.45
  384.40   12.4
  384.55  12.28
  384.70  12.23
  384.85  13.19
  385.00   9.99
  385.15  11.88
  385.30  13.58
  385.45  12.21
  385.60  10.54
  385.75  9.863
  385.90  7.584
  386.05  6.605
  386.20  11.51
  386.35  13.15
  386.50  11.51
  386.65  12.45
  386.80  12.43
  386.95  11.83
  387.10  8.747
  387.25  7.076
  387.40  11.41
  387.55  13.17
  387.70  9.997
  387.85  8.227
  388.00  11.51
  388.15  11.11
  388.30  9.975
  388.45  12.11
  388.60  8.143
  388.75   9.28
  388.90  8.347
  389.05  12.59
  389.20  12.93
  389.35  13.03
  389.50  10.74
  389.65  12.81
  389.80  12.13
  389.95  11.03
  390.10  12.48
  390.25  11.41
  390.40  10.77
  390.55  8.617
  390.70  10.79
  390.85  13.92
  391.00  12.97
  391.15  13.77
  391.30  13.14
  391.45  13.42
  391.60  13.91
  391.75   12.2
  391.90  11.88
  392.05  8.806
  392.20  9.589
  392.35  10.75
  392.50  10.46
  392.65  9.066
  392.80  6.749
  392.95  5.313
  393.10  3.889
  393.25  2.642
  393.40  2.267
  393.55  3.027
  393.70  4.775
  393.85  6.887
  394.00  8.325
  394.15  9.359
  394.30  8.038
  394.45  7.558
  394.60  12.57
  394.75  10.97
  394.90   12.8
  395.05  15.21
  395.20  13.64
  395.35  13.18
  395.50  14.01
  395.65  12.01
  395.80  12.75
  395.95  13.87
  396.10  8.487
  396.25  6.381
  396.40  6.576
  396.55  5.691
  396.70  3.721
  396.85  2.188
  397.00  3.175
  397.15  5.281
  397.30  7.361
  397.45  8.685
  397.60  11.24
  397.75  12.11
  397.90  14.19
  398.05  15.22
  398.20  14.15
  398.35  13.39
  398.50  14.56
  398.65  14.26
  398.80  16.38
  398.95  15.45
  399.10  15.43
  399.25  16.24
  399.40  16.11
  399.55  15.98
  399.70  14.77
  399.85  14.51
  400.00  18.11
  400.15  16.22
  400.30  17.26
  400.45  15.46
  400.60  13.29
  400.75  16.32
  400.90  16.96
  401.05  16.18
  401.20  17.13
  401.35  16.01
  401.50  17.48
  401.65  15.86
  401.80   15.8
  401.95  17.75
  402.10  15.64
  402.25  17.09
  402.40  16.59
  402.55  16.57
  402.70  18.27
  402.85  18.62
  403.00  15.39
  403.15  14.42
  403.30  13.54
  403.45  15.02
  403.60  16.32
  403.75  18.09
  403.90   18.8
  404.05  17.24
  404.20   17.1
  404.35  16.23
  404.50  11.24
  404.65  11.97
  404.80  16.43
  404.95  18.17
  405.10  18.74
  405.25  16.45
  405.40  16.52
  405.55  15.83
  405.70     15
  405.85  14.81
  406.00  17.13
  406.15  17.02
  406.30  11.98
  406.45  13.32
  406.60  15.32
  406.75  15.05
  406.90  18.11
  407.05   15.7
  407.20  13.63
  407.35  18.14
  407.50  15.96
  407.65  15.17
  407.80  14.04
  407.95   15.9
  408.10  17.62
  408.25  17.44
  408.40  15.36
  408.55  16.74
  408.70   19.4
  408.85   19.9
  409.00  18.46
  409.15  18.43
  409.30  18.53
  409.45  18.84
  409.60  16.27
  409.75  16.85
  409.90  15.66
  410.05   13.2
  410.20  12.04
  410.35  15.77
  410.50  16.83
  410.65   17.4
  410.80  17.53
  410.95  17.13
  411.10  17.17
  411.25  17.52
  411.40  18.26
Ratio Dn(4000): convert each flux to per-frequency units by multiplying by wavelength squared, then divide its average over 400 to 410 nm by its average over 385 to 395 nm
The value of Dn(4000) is 1.7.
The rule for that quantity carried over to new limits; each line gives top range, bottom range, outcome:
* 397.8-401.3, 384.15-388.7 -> 1.53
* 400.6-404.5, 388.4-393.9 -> 1.76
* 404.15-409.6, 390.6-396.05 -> 1.72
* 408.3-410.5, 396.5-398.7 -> 1.84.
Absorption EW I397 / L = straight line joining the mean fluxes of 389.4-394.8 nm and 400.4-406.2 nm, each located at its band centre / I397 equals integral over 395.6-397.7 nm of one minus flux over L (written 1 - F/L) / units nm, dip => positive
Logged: 0.78 nm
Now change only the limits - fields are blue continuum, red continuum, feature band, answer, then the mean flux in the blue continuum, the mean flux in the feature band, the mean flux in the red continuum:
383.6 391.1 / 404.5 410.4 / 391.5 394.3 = 1.00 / 10.7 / 7.83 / 16.1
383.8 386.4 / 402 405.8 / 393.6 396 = 0.45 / 10.4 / 10.9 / 16.2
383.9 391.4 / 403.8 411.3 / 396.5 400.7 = 0.43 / 11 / 12.6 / 16.3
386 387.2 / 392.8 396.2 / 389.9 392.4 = -0.46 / 11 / 11.7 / 9.09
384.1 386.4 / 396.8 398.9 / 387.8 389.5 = 0.05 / 11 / 10.7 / 11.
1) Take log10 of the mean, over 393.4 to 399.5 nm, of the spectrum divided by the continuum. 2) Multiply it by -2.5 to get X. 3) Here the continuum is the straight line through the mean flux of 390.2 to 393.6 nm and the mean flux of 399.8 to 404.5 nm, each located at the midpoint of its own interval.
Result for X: 0.20 mag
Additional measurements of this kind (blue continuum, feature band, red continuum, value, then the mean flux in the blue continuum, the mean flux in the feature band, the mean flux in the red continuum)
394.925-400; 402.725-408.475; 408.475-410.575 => -0.05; 11.8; 15.9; 16.9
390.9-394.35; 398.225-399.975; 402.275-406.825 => -0.20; 8.79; 15.2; 15.9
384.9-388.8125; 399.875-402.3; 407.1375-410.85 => -0.13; 10.6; 16.4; 16.6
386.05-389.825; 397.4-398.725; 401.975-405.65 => 0.09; 10.9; 13.2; 16.3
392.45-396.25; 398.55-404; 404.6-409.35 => -0.24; 9.05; 16.2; 16.3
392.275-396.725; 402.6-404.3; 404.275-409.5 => -0.17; 8.75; 16.6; 16.2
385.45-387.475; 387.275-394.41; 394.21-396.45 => 0.09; 10.4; 9.92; 11.2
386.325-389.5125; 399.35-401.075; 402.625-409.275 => -0.10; 10.9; 15.9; 16.2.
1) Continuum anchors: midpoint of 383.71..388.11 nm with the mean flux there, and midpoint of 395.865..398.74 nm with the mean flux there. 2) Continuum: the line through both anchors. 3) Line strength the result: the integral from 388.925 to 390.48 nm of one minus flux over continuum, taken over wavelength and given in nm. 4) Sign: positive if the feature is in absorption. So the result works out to -0.27 nm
